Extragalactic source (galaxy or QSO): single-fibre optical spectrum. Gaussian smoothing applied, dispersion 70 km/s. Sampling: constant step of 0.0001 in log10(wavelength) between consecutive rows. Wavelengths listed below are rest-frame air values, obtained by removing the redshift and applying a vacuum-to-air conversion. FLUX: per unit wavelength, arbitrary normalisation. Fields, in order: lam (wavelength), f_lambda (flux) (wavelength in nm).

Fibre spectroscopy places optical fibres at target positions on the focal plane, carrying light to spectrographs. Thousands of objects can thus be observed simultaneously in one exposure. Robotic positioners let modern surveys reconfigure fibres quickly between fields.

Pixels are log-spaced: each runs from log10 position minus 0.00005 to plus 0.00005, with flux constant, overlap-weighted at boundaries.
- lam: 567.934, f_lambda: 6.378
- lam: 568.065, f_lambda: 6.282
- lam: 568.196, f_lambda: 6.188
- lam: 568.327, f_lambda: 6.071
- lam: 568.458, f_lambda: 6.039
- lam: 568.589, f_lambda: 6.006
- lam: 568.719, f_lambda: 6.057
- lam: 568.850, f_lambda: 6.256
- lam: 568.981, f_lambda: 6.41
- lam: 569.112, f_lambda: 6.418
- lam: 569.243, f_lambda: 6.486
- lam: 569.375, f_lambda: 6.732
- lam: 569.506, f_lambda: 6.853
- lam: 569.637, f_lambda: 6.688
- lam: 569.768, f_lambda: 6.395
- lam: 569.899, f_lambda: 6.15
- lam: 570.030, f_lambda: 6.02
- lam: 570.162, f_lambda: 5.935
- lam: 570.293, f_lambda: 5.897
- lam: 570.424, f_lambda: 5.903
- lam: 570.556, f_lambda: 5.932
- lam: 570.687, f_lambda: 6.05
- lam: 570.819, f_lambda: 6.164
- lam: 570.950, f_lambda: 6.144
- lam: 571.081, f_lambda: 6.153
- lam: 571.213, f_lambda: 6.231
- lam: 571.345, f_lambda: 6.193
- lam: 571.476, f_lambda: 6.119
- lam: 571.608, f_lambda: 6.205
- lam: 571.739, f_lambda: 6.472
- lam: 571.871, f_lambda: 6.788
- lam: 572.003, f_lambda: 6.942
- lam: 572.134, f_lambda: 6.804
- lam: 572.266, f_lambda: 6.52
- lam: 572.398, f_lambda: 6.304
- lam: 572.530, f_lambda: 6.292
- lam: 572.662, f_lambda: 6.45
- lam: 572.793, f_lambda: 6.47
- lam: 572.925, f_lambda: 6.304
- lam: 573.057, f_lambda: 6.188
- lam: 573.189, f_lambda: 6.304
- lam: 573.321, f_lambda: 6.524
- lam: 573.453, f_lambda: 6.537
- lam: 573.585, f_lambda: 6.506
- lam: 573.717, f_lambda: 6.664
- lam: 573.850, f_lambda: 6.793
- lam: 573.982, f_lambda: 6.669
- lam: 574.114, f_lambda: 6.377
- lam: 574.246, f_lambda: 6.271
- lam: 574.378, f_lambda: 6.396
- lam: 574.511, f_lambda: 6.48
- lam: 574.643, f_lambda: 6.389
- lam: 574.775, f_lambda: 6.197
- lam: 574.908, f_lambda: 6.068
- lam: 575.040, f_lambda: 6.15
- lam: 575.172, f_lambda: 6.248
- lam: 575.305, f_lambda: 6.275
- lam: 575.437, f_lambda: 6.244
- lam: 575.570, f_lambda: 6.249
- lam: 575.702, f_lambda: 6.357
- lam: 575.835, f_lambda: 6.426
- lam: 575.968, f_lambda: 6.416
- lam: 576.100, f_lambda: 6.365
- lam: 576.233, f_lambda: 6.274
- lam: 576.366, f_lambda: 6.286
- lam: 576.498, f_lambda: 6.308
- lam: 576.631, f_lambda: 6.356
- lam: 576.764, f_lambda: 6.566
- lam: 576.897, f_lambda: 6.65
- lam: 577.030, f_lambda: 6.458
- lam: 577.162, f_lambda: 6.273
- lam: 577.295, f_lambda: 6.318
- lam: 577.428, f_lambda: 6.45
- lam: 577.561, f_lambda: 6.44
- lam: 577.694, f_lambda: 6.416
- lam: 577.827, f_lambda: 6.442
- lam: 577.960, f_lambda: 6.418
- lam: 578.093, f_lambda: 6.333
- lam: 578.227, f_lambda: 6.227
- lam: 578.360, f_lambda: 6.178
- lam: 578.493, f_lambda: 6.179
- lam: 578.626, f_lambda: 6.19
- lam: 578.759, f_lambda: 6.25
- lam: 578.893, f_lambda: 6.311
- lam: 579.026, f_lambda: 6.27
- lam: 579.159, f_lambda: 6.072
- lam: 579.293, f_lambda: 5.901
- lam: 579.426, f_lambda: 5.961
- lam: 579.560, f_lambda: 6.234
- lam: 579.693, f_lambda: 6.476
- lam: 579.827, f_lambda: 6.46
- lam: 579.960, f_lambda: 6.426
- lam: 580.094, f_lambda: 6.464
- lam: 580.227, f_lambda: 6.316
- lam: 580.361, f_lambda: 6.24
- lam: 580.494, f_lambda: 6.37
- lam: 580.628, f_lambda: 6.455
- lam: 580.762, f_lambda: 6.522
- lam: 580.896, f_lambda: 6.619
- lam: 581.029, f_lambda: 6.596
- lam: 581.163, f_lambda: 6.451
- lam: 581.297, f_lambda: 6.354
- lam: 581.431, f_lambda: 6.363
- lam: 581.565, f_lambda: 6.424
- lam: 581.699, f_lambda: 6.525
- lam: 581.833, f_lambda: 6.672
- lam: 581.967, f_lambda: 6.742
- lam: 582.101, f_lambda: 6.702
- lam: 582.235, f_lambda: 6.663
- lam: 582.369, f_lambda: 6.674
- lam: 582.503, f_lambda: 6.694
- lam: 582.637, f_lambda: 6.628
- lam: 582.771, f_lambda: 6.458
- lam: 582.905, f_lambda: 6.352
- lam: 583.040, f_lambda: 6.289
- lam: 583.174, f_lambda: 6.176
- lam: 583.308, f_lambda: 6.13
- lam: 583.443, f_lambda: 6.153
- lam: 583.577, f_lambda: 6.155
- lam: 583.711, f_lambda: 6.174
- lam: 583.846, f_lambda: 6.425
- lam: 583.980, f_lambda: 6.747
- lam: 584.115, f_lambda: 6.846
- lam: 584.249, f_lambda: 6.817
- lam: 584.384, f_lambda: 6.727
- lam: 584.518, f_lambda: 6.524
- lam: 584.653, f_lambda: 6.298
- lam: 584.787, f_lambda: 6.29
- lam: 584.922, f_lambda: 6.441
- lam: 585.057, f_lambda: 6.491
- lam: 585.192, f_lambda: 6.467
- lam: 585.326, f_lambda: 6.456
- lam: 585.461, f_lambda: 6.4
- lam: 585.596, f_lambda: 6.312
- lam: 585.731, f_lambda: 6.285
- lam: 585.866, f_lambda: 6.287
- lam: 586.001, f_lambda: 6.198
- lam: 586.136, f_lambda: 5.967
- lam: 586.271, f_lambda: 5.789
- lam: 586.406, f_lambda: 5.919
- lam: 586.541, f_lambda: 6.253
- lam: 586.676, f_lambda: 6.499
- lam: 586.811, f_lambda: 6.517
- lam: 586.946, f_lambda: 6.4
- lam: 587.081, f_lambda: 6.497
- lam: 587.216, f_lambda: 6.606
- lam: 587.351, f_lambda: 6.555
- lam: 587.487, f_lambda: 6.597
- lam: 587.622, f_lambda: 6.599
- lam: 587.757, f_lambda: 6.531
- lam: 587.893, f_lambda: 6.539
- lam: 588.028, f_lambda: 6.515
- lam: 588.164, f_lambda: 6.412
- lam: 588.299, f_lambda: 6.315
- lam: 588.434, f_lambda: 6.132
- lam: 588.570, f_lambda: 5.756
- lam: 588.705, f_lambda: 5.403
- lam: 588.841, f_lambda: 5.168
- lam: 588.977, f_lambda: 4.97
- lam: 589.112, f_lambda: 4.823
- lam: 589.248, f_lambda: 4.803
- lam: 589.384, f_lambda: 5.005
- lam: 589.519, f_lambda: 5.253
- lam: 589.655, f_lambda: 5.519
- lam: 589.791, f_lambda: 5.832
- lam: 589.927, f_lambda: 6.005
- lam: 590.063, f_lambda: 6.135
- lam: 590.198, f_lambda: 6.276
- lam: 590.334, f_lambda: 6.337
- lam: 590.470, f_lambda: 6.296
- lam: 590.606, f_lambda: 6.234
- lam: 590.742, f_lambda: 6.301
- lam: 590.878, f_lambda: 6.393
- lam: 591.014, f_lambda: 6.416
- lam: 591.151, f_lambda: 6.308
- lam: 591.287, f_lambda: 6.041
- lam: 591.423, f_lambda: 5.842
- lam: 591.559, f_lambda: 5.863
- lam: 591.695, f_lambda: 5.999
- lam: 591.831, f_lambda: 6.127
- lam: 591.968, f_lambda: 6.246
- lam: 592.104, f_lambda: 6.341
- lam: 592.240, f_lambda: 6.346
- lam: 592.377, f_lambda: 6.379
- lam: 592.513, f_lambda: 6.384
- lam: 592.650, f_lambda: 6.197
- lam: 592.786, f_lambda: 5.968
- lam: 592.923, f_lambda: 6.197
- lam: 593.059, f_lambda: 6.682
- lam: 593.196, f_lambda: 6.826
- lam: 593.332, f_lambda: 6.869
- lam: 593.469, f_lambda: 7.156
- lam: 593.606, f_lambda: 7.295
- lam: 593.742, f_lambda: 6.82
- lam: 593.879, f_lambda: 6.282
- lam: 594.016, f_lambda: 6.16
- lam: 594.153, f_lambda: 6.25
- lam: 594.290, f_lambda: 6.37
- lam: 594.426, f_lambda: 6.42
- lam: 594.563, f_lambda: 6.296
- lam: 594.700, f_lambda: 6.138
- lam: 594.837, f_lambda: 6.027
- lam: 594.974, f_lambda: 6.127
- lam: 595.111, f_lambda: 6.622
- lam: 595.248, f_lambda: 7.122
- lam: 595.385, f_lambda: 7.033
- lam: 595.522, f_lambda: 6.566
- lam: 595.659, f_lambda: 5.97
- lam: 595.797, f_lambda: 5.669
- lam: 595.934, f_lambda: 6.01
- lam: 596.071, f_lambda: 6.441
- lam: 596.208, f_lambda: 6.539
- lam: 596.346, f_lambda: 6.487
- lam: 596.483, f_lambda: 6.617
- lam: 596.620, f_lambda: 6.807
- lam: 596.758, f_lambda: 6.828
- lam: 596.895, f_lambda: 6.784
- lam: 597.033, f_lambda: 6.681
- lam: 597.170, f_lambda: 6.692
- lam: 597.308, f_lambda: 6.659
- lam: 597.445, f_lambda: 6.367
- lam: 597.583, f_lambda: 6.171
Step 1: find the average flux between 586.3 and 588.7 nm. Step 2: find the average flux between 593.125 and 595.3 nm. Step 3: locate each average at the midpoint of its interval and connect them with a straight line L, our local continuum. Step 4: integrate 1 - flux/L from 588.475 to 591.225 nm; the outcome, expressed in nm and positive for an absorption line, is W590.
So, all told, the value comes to 0.28 nm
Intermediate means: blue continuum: 6.36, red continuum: 6.54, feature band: 5.76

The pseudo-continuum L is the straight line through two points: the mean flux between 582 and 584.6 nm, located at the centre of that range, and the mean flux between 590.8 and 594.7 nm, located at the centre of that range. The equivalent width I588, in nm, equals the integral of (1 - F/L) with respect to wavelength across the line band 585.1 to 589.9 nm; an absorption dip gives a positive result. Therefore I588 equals 0.29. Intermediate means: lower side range 6.49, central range 6.05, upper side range 6.37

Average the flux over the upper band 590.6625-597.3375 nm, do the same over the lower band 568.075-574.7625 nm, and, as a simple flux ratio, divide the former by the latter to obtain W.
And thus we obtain 1.01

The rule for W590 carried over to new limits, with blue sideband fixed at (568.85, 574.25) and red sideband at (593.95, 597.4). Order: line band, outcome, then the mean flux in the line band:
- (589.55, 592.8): 0.145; 6.15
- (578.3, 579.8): 0.048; 6.19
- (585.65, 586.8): 0.045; 6.17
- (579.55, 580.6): 0.003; 6.39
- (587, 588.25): -0.021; 6.53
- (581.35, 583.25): -0.034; 6.52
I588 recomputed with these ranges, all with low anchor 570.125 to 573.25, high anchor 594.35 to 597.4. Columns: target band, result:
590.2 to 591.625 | 0.05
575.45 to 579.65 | 0.02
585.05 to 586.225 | 0.02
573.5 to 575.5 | -0.02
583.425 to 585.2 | -0.02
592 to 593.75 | -0.03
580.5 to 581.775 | -0.02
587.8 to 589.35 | 0.17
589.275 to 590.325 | 0.12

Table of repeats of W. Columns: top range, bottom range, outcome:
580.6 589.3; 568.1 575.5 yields 1.00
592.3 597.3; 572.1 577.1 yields 1.02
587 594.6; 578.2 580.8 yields 0.98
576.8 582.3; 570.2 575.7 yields 1.01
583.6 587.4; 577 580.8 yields 1.01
